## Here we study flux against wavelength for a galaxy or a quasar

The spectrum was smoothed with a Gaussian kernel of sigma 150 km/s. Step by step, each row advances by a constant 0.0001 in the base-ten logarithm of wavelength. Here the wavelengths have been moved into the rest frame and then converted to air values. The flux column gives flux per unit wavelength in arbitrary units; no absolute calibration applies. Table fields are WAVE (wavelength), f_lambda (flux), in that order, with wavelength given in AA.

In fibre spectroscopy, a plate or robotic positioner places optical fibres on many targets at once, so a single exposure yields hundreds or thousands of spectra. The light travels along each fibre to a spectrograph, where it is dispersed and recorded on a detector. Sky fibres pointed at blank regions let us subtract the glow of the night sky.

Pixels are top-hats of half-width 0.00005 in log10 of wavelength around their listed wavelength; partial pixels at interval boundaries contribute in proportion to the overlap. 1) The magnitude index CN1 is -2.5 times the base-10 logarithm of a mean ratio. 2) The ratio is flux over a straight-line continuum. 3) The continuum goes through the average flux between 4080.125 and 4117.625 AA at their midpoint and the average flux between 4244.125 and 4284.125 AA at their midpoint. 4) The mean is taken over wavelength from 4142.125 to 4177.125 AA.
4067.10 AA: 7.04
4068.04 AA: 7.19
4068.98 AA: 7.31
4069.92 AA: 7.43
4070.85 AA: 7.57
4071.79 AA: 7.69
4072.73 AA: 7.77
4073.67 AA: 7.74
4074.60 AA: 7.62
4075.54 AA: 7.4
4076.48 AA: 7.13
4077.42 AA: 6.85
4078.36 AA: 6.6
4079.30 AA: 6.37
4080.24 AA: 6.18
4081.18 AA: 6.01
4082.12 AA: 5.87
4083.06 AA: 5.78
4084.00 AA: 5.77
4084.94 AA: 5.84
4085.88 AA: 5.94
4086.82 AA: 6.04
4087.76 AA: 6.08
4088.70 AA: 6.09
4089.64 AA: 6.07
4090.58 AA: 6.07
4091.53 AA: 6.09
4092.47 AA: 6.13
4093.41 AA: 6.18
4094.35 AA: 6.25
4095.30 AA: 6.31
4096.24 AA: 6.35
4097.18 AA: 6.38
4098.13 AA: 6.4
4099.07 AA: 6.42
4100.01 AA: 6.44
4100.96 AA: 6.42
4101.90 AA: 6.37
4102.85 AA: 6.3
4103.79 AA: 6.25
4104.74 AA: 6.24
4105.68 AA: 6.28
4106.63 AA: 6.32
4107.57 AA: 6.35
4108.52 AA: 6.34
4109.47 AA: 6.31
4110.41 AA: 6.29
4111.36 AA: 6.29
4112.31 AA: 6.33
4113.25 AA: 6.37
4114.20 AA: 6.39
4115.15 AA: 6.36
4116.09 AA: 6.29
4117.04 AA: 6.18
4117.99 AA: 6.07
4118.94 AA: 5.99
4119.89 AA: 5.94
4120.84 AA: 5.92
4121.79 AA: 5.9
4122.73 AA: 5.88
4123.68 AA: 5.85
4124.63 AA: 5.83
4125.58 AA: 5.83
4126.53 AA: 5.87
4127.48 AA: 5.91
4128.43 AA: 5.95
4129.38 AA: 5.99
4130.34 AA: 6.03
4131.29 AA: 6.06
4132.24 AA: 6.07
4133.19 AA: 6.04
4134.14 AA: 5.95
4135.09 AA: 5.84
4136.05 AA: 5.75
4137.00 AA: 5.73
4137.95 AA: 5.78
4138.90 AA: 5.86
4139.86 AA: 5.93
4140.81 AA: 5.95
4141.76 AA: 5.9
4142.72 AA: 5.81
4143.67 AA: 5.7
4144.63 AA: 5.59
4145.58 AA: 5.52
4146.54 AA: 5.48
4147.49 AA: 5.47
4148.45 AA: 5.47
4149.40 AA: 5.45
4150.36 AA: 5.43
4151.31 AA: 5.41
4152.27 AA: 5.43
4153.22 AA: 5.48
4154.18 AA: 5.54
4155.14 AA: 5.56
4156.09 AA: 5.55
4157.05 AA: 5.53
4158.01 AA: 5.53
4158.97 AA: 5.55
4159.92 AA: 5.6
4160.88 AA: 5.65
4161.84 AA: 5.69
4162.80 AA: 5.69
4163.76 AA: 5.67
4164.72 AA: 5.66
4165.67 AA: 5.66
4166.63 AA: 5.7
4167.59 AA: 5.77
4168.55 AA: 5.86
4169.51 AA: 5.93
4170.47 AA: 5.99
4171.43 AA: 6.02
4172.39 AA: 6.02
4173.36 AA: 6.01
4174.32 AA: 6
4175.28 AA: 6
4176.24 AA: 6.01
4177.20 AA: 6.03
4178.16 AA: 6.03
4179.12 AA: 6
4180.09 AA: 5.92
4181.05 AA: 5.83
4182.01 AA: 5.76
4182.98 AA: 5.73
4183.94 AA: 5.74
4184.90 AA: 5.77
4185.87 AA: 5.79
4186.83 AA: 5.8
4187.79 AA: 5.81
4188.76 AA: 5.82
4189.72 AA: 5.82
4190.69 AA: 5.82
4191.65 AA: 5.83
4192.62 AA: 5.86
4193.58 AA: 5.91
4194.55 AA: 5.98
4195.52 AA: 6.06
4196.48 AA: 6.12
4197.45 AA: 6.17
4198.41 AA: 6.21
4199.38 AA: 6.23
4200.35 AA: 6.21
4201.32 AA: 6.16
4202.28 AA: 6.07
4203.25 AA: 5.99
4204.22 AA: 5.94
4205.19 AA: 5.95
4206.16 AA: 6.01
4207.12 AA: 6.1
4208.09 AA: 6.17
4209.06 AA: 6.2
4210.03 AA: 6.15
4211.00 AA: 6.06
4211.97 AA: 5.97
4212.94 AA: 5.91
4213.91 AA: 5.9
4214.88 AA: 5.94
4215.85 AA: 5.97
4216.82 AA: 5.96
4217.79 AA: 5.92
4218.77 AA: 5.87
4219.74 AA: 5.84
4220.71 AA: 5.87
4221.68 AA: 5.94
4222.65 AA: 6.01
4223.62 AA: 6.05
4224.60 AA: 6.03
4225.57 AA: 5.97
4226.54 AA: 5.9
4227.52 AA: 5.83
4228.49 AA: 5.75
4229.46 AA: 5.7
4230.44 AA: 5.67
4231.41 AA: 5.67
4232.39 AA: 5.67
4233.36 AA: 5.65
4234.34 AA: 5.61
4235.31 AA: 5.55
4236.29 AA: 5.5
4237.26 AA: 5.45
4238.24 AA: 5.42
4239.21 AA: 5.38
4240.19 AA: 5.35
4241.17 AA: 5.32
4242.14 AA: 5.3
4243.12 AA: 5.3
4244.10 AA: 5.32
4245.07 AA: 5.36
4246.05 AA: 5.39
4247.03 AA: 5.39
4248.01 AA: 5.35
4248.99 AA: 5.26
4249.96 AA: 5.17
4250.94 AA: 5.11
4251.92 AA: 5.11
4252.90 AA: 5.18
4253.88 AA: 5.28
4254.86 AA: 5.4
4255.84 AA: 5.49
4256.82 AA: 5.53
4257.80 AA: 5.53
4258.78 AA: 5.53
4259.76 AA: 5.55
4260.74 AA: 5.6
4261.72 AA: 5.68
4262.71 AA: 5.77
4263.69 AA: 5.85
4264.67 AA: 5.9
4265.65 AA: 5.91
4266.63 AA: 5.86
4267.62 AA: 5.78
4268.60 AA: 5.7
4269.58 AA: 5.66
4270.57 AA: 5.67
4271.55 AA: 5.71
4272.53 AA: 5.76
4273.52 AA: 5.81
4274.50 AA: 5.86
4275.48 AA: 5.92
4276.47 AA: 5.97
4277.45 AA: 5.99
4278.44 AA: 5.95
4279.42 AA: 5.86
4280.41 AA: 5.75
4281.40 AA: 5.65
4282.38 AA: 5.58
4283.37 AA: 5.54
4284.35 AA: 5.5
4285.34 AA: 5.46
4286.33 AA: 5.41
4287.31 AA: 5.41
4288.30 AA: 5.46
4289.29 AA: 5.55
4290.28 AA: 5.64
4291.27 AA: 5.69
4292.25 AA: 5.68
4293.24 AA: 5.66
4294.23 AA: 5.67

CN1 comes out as 0.06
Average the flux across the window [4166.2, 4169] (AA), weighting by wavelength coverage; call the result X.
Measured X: 5.78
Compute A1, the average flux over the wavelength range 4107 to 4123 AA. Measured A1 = 6.2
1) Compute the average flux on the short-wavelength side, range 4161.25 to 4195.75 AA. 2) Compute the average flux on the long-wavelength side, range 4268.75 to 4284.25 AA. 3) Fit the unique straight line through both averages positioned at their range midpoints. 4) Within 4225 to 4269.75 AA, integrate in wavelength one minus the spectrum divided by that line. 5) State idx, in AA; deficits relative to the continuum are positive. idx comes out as 2.0 AA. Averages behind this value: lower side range 5.86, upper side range 5.77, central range 5.54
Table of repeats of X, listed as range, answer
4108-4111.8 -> 6.3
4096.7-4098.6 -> 6.39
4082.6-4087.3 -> 5.88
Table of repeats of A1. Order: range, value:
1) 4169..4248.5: 5.84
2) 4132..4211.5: 5.83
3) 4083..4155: 6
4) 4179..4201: 5.92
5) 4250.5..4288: 5.64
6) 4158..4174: 5.77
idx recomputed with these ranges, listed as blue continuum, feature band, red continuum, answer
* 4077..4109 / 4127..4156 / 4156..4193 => 1.2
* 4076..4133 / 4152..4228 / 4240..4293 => -0.5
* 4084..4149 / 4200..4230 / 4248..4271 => -1.5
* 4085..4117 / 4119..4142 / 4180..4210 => 1.0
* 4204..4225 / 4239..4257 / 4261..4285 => 1.7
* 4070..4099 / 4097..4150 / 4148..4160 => -0.7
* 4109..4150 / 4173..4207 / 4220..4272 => -1.2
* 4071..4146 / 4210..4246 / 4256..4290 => 0.7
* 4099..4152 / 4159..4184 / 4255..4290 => 0.2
